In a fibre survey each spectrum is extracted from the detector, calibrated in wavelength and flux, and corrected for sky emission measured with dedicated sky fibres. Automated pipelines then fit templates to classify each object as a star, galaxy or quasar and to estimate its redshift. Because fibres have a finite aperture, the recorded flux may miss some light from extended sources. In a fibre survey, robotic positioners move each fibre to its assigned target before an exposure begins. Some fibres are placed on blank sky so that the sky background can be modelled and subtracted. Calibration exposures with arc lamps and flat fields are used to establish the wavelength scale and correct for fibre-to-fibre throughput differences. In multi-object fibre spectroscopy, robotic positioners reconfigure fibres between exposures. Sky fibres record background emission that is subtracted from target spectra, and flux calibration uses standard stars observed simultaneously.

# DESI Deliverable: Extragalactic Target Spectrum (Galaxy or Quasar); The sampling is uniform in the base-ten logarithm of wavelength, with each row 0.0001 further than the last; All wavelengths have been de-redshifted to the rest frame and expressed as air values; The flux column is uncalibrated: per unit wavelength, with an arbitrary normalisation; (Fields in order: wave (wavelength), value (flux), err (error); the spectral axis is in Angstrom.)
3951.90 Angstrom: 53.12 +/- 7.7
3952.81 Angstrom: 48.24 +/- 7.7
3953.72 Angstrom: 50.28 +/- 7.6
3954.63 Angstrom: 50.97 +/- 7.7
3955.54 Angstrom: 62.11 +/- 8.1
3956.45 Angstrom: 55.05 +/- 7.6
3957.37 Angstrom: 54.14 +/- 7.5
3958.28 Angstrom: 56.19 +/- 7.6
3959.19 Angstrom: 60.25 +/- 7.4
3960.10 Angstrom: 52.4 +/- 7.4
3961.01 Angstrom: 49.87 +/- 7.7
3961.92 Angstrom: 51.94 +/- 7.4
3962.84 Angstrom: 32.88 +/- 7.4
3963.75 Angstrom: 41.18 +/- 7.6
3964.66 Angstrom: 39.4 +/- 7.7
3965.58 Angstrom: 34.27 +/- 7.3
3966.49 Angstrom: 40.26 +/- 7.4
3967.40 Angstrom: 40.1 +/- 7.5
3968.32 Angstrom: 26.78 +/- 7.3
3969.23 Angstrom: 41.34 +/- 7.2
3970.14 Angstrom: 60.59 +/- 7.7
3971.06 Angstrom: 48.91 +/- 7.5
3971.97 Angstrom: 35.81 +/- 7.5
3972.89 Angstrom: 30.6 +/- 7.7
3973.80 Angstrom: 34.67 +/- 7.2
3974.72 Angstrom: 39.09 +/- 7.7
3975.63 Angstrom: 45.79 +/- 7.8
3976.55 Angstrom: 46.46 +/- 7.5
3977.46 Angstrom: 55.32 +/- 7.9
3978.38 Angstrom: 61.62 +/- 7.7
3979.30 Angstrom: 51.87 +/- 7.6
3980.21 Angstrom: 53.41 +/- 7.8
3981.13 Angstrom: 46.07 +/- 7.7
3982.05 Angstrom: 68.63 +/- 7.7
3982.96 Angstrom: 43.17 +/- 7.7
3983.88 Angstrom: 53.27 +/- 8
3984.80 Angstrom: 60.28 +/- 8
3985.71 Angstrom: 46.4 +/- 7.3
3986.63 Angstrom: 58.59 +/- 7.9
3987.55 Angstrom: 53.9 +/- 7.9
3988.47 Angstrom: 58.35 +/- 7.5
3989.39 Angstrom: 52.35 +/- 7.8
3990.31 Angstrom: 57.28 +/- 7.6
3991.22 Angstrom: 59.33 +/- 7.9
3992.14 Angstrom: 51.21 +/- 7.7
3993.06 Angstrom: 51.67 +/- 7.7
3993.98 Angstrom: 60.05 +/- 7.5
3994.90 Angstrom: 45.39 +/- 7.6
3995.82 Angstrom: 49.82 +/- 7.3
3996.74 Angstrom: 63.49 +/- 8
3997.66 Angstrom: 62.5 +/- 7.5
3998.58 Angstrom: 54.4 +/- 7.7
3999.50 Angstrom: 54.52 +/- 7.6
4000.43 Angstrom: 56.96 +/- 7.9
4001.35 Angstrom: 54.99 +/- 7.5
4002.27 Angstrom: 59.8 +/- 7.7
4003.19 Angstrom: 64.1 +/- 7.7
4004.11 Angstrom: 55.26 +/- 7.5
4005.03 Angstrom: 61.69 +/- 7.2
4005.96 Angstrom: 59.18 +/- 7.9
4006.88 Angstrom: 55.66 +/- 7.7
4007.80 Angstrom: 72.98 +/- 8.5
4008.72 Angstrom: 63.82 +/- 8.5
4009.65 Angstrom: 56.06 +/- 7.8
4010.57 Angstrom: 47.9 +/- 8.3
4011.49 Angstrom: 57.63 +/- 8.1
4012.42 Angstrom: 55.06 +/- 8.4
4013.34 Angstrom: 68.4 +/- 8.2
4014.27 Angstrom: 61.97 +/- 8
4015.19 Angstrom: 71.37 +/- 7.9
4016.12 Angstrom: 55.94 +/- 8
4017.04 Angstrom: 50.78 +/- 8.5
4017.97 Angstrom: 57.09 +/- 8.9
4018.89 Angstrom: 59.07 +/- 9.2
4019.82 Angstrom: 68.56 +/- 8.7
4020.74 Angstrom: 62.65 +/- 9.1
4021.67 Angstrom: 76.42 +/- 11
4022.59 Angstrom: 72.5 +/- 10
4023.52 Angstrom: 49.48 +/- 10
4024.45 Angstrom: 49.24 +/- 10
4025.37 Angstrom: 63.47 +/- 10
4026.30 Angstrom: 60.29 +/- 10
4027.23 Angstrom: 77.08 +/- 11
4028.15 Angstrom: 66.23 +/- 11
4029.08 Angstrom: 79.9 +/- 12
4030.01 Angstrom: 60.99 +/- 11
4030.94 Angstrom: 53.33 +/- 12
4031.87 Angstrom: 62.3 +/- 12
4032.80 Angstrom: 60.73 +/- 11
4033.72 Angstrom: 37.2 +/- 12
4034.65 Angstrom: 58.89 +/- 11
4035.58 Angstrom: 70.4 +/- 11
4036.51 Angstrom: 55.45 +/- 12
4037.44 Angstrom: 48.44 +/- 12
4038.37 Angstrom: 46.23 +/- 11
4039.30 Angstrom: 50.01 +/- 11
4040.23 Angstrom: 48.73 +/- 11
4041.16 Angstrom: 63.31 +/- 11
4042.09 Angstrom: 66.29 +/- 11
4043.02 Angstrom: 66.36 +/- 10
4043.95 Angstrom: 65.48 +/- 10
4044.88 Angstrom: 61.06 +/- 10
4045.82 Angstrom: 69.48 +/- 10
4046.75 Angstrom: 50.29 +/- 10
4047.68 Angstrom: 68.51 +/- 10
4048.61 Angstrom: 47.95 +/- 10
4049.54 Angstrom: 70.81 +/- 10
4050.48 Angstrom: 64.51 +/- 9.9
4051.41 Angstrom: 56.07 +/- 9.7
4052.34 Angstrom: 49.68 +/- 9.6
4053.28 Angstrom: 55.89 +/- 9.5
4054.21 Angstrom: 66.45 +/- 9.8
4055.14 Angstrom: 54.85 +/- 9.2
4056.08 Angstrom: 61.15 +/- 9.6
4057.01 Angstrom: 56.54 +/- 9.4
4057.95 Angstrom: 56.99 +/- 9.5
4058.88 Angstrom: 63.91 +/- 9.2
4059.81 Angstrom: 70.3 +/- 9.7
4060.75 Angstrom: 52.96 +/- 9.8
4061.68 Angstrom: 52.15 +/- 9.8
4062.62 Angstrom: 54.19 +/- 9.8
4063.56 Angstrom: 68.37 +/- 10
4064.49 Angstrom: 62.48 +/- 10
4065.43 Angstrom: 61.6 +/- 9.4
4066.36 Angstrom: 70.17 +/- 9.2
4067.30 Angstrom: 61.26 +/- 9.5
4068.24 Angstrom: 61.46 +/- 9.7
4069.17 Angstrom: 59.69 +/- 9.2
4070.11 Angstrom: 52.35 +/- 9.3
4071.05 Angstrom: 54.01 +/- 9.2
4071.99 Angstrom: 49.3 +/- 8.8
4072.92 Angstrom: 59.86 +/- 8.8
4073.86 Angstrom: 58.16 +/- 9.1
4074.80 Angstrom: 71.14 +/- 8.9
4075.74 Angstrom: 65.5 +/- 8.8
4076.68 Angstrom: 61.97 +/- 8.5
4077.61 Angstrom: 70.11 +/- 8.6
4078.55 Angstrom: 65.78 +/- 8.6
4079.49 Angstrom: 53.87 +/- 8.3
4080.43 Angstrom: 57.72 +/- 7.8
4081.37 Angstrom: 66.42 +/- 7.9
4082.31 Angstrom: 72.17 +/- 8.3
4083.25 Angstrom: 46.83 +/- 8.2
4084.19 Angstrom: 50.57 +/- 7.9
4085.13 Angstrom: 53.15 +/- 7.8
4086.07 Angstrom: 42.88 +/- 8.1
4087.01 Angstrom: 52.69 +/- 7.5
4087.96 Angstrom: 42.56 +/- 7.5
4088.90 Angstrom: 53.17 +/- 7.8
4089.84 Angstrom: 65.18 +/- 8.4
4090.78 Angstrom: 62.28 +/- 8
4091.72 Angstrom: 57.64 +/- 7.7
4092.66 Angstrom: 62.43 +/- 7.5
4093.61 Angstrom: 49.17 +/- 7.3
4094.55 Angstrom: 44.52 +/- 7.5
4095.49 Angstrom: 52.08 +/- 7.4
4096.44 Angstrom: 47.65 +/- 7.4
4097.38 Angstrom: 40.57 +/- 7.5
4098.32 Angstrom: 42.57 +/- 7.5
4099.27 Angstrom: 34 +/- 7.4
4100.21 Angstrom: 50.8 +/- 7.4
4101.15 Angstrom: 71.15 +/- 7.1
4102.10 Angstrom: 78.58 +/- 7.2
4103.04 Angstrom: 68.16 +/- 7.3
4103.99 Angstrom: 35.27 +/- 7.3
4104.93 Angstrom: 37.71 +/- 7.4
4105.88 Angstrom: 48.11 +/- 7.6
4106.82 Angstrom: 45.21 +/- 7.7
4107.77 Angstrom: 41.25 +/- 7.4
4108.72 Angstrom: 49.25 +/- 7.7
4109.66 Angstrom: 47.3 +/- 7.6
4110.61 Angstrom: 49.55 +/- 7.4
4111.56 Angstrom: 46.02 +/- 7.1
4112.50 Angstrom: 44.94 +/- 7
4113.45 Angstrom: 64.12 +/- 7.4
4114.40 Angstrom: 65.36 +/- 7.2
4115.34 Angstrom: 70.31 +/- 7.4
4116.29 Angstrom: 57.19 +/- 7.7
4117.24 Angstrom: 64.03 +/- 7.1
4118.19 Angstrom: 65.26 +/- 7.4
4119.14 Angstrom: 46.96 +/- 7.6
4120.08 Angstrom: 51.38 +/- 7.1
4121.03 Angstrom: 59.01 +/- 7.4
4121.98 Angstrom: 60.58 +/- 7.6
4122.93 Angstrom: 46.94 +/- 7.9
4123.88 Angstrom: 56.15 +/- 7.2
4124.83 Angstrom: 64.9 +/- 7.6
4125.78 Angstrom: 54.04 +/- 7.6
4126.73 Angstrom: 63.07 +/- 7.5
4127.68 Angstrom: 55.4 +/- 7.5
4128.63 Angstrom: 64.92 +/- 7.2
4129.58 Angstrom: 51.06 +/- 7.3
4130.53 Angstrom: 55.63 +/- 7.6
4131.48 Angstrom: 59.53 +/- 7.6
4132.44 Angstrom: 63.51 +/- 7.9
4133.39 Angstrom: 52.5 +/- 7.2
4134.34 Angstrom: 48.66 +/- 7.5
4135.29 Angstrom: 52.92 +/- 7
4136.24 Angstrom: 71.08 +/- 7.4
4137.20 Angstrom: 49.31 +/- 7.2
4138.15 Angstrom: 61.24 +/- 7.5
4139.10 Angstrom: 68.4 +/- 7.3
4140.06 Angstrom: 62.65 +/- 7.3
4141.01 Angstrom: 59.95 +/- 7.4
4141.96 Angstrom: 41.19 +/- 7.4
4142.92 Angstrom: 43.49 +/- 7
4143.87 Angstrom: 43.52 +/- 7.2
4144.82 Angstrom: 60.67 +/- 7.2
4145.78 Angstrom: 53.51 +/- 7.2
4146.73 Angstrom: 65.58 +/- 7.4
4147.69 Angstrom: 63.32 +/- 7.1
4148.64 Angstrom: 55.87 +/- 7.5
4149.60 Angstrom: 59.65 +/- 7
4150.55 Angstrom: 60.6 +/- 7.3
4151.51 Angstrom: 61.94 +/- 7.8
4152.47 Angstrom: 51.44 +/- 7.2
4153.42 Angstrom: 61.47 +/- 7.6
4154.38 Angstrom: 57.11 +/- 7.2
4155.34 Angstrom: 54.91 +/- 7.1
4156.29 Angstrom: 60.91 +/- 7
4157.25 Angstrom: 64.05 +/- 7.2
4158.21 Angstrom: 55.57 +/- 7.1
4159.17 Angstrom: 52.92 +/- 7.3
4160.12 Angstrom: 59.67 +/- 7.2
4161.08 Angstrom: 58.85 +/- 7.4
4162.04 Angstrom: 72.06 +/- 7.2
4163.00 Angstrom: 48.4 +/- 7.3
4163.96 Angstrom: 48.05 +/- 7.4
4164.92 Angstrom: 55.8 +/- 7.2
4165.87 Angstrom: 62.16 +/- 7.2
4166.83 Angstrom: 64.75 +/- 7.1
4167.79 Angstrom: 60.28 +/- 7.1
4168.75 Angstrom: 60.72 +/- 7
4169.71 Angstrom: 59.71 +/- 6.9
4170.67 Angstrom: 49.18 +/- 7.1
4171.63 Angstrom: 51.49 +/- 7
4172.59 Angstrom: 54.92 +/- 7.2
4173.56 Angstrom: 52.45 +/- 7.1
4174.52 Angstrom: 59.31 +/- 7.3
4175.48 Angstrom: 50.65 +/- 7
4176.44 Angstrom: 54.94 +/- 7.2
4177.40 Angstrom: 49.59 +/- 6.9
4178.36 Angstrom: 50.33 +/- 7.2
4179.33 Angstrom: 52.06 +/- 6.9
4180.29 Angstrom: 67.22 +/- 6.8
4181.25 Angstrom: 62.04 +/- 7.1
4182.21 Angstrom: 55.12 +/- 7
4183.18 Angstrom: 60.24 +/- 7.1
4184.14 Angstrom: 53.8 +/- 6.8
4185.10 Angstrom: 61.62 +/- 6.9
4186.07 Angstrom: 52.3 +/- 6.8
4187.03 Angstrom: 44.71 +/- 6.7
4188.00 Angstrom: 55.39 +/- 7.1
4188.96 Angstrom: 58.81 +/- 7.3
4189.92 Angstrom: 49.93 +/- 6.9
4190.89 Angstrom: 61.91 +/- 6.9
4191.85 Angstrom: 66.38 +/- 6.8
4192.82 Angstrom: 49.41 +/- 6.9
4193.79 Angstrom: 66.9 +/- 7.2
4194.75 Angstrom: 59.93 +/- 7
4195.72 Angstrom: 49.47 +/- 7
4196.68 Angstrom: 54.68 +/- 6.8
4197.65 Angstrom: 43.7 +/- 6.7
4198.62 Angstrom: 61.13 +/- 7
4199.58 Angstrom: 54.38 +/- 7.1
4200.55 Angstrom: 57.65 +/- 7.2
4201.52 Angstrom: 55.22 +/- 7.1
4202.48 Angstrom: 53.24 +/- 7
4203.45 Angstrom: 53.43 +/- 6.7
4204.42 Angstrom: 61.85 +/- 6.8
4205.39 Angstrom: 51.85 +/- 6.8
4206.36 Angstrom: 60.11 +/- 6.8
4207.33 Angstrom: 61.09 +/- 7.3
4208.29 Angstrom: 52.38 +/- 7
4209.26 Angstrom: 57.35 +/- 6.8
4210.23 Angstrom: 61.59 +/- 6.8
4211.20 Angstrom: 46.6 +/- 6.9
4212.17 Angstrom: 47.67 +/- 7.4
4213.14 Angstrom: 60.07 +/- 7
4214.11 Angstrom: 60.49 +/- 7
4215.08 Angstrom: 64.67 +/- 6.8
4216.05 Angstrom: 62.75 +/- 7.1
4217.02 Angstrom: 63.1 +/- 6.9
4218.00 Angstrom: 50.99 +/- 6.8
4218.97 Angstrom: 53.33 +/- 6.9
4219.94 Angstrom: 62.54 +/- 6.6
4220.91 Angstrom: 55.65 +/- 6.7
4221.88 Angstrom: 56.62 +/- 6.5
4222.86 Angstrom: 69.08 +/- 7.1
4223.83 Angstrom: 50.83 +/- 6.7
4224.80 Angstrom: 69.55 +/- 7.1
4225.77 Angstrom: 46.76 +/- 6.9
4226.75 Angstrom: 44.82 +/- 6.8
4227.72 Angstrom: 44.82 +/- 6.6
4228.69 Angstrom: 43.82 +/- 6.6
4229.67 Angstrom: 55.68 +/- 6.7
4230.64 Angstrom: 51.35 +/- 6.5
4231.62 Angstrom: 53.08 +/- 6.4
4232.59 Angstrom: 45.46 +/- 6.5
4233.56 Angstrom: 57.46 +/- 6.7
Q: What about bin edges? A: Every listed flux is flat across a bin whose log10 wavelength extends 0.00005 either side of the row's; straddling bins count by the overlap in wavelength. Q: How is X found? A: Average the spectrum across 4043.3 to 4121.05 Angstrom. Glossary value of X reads 56.7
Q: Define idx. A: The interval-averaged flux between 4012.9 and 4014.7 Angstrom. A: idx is 65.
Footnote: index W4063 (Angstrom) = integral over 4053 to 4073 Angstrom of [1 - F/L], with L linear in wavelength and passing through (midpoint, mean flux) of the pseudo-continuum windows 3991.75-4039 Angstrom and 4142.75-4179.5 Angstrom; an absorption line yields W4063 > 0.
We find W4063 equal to -0.36 Angstrom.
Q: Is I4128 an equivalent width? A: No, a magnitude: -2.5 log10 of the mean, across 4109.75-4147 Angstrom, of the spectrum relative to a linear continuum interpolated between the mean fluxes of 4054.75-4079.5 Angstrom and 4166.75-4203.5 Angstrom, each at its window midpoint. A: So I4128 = 0.03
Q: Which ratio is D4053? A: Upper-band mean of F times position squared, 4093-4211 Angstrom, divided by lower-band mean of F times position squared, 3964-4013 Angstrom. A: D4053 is 1.2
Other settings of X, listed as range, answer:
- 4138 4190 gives 56.7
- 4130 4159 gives 57.3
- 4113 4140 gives 58.7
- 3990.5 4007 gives 56.7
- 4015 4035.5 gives 61.6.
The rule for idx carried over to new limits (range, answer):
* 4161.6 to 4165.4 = 56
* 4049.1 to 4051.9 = 63.6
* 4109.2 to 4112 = 47.5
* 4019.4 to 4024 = 65.9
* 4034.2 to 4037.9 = 58.3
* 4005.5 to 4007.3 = 57.5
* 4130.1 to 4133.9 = 57.7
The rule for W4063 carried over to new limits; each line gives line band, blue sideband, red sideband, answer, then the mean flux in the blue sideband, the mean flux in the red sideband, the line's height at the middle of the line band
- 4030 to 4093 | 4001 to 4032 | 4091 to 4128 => -1.1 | 61.5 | 53.6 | 57.7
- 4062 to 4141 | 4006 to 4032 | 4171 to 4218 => 3.8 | 62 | 56.1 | 59.2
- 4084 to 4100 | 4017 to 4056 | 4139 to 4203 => 2.3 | 60.2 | 56.5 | 58.6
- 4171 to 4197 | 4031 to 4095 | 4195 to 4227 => 0.4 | 58.4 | 56.3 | 56.7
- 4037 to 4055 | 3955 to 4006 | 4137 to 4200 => -1.9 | 51.1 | 56.6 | 53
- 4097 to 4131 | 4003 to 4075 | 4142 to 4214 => 2.3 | 60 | 56.3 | 58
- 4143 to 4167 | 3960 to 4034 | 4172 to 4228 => -0.9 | 54.6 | 56.1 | 55.7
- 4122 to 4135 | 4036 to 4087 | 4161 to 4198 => 0.2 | 59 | 56.1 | 57.4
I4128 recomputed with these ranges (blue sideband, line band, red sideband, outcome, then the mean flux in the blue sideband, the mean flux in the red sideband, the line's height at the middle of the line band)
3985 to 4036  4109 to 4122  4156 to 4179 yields 0.019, 59.2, 56.4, 57.4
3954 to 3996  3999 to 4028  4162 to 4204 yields -0.199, 49.3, 55.9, 50.5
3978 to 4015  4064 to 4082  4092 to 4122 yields -0.138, 56.8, 52.7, 54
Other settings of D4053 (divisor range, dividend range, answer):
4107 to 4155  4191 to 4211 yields 1.04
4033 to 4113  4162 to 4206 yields 1.05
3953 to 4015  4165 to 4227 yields 1.19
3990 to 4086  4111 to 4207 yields 1.01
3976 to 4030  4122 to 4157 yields 1.05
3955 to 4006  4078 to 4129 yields 1.13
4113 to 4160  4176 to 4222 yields 1.00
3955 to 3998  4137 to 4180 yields 1.24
